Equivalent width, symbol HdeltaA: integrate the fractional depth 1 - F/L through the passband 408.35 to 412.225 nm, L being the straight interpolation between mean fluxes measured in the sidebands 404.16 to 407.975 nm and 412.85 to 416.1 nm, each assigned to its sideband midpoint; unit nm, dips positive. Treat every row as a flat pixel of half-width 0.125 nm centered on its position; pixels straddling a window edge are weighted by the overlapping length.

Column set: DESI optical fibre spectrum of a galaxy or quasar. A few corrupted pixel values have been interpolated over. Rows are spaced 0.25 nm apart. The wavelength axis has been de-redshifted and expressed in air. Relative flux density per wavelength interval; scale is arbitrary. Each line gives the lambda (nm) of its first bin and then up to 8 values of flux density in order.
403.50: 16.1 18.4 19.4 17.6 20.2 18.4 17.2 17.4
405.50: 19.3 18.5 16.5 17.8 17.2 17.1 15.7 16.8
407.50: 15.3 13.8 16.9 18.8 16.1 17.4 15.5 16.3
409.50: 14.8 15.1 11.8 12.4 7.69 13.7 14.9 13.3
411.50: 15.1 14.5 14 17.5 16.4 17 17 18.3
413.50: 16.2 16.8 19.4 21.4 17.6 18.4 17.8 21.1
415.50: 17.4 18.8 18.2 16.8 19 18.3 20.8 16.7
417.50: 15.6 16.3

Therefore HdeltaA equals 0.76 nm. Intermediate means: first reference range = 17.2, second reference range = 18.3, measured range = 14.3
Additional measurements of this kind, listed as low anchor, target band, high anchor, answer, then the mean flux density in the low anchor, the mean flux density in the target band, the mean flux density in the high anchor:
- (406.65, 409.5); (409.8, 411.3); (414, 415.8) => 0.42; 16.3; 12.4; 19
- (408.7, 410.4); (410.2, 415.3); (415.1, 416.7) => 0.14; 14.5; 16.2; 18.5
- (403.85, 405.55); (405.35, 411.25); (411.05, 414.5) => 0.71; 18.5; 15.6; 16.7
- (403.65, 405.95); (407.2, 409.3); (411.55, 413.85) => 0.15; 18.4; 16.3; 16.4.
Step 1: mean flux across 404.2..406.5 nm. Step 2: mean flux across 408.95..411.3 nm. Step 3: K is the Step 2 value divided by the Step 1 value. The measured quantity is 0.7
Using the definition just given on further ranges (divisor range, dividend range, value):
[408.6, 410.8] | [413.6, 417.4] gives 1.33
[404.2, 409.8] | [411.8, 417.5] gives 1.05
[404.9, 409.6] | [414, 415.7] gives 1.13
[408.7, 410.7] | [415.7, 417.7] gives 1.31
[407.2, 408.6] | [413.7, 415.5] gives 1.16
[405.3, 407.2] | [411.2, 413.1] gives 0.90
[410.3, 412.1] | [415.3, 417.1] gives 1.40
